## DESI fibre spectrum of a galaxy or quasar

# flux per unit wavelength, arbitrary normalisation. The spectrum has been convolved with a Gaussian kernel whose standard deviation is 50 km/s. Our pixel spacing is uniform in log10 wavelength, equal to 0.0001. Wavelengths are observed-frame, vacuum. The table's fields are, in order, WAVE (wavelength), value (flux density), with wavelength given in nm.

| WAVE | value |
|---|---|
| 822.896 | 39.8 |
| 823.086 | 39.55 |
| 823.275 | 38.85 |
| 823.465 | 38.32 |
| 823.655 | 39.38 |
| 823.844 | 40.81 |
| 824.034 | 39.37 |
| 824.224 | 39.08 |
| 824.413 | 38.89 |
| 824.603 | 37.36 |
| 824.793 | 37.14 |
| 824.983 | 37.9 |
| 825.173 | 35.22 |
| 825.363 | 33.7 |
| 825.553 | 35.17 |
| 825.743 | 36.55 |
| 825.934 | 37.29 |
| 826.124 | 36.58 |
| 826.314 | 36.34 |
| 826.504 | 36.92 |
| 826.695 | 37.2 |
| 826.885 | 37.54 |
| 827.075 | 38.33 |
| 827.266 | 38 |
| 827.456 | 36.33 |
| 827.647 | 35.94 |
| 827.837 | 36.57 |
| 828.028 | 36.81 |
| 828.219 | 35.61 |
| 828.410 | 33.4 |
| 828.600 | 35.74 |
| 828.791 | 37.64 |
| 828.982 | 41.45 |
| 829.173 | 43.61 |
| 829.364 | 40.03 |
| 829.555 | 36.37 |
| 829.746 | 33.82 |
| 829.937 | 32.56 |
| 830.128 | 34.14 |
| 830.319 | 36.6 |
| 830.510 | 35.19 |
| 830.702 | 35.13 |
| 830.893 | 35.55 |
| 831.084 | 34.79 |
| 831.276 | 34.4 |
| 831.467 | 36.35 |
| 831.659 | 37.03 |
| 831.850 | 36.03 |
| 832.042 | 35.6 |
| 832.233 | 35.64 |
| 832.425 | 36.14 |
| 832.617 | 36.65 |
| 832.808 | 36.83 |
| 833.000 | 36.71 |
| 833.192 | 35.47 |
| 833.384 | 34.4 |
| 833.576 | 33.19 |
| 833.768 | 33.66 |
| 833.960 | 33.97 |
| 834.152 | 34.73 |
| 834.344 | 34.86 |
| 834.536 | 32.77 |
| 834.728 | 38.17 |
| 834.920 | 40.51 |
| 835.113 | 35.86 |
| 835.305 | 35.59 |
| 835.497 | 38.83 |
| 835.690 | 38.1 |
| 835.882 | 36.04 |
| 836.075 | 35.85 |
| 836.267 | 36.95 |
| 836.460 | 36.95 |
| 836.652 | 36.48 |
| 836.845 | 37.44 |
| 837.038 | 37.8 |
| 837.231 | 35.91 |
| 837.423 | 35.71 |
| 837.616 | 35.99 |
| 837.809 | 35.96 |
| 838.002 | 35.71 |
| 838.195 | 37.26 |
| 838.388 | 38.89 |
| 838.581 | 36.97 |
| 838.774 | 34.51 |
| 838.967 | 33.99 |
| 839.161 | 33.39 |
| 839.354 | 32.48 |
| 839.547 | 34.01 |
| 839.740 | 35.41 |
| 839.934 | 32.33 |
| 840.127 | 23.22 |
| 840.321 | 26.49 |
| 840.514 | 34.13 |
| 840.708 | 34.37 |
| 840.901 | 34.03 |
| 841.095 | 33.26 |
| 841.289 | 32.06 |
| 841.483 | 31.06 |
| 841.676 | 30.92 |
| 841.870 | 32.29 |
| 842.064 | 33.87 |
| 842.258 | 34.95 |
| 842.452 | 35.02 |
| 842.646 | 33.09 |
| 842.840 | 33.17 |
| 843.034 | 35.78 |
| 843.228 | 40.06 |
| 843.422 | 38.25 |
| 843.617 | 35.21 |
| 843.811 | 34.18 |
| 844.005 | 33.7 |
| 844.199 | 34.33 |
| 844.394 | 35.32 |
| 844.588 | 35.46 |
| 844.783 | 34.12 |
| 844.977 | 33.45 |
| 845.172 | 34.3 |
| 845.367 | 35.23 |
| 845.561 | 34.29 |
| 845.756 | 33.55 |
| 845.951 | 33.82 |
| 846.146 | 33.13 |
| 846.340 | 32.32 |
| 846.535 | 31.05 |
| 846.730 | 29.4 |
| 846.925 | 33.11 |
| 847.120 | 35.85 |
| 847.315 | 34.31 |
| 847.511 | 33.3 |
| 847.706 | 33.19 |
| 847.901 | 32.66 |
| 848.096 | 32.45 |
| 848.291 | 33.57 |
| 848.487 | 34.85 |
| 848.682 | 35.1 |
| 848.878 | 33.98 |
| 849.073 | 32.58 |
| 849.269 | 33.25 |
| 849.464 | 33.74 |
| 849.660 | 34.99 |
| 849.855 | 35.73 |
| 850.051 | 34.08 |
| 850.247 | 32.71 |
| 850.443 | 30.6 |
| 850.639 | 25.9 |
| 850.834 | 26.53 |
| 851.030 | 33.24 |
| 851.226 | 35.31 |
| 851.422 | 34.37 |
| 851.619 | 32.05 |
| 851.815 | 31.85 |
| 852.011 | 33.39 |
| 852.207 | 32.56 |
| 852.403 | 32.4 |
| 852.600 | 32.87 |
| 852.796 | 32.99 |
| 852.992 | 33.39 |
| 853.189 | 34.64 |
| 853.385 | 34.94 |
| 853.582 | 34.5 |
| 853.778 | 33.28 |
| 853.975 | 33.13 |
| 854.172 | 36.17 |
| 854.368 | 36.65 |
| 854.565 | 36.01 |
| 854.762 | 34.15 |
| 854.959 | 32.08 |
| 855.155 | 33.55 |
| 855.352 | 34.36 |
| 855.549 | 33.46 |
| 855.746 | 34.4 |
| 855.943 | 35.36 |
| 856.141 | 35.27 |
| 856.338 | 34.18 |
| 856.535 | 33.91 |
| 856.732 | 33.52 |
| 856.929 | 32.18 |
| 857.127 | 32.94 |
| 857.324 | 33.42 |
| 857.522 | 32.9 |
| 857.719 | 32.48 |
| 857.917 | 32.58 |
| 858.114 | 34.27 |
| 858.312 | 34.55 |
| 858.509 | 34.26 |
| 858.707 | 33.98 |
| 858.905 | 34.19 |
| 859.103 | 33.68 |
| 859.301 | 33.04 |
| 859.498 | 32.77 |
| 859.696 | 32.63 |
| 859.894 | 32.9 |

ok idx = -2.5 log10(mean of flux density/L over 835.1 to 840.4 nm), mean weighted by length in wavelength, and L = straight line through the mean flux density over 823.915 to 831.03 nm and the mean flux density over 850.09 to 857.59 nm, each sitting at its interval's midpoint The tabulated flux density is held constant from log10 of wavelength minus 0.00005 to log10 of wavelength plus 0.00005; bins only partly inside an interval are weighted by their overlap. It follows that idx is 0.01 mag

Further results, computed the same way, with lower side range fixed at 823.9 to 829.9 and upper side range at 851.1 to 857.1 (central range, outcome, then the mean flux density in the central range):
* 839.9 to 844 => 0.07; 33.3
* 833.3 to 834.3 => 0.07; 34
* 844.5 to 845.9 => 0.02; 34.3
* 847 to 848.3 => 0.03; 33.6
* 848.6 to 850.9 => 0.06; 32.5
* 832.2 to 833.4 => 0.01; 36.1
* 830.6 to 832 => 0.03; 35.6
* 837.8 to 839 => -0.02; 36.3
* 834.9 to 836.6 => -0.03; 37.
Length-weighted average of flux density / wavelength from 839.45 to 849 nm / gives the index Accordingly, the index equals 33.5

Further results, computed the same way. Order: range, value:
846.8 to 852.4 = 33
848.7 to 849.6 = 33.6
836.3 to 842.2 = 34.1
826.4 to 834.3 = 36.1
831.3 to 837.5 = 36.1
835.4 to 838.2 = 36.7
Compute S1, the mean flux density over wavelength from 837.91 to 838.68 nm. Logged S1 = 37.2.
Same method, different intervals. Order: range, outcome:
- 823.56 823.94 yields 40.1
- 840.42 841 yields 34.2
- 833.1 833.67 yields 34.3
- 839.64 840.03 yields 33.8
